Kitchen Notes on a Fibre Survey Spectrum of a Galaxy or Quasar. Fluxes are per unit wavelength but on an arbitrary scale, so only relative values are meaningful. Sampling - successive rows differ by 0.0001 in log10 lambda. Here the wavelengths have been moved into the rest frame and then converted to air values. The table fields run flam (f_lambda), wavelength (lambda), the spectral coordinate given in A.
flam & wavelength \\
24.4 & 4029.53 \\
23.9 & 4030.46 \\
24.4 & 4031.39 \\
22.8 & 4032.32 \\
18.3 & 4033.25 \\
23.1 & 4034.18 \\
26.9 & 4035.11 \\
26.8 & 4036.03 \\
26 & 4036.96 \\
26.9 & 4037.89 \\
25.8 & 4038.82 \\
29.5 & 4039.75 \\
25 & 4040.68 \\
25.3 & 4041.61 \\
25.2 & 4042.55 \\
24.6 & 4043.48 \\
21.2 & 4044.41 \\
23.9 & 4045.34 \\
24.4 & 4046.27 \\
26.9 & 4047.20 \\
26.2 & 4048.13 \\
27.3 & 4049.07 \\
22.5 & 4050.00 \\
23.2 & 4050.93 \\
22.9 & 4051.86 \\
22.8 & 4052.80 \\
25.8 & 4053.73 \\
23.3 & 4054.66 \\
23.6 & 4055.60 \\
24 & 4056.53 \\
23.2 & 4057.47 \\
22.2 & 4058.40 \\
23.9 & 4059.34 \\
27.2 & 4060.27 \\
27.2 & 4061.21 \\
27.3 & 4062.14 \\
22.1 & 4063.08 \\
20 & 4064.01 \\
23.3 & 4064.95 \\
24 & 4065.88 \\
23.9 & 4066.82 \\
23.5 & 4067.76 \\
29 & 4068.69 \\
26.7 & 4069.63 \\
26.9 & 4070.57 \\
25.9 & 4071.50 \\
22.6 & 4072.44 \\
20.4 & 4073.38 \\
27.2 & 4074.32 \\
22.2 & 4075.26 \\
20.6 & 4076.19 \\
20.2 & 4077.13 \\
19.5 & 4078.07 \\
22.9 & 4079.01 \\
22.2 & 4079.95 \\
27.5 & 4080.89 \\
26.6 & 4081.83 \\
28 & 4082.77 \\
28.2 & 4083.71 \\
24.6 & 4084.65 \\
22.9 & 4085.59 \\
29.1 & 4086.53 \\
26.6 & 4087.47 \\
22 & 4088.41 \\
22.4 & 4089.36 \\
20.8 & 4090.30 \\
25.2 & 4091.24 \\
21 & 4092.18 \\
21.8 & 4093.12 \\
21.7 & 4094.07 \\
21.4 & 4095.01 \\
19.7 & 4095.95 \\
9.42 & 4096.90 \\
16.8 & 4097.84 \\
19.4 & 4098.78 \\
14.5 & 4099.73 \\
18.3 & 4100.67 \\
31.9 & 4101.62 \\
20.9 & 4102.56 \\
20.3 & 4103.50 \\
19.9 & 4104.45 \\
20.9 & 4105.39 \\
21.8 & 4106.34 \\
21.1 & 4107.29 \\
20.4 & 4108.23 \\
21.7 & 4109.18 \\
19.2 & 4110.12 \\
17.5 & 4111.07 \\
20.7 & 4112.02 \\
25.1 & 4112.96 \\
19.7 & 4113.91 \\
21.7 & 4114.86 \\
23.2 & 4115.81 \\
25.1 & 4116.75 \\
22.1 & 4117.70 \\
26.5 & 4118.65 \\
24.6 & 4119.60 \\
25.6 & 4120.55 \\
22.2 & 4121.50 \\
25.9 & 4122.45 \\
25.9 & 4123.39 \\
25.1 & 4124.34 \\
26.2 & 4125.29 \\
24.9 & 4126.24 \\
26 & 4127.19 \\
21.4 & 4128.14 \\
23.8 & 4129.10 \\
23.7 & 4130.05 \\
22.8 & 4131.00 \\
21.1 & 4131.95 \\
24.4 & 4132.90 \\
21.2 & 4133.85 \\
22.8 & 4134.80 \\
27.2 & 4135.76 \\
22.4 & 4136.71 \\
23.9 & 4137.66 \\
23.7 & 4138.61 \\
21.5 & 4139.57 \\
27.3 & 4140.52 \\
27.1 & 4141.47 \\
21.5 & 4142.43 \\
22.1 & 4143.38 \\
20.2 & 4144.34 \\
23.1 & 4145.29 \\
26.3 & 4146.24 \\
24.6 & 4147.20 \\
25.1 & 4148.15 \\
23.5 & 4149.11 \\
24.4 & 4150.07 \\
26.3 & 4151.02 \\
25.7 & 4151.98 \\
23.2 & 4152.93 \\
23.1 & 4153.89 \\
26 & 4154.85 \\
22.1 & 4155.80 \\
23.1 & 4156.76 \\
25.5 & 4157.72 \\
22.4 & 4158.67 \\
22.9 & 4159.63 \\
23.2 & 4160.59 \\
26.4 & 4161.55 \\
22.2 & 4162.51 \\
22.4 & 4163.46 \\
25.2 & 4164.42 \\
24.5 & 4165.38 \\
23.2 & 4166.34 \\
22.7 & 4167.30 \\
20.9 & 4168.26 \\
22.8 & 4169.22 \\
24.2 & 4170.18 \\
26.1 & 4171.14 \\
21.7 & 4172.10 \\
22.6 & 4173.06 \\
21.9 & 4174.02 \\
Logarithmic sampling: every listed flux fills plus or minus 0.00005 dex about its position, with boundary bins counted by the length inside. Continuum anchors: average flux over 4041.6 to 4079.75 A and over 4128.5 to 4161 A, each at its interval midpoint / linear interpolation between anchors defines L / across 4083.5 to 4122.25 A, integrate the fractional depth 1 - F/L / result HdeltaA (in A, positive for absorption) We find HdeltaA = 3.21 A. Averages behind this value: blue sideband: 24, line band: 21.9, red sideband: 23.7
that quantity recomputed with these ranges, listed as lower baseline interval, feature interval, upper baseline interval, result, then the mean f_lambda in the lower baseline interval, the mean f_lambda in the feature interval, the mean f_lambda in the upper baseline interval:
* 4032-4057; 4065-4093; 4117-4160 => 0.2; 24.6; 24.2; 24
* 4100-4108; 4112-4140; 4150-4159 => -1.2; 21.7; 23.7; 24.2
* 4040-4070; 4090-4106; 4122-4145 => 2.6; 24.5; 20.2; 23.8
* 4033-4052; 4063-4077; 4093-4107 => -0.8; 25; 23.9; 19.9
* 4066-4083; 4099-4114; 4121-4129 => 2.2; 24.1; 20.9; 24.7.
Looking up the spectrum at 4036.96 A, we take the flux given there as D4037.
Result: 26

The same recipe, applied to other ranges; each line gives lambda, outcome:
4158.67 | 22.4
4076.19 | 20.6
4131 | 22.8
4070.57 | 26.9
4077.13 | 20.2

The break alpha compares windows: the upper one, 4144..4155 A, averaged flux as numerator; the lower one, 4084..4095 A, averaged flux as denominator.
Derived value 1.04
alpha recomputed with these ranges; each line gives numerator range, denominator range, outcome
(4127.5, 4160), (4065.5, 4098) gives 1.02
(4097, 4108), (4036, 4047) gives 0.80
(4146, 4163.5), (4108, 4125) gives 1.05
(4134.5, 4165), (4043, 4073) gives 0.98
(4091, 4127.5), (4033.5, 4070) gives 0.89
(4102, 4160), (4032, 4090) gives 0.95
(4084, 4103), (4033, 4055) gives 0.87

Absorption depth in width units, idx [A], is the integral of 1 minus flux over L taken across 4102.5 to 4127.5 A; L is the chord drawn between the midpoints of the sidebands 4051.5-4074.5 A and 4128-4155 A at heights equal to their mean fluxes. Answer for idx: 1.2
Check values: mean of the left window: 24.3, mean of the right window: 23.8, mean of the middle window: 22.8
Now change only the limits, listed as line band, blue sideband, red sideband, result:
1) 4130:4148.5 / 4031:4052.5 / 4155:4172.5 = 0.11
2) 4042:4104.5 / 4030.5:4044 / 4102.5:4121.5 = 0.48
